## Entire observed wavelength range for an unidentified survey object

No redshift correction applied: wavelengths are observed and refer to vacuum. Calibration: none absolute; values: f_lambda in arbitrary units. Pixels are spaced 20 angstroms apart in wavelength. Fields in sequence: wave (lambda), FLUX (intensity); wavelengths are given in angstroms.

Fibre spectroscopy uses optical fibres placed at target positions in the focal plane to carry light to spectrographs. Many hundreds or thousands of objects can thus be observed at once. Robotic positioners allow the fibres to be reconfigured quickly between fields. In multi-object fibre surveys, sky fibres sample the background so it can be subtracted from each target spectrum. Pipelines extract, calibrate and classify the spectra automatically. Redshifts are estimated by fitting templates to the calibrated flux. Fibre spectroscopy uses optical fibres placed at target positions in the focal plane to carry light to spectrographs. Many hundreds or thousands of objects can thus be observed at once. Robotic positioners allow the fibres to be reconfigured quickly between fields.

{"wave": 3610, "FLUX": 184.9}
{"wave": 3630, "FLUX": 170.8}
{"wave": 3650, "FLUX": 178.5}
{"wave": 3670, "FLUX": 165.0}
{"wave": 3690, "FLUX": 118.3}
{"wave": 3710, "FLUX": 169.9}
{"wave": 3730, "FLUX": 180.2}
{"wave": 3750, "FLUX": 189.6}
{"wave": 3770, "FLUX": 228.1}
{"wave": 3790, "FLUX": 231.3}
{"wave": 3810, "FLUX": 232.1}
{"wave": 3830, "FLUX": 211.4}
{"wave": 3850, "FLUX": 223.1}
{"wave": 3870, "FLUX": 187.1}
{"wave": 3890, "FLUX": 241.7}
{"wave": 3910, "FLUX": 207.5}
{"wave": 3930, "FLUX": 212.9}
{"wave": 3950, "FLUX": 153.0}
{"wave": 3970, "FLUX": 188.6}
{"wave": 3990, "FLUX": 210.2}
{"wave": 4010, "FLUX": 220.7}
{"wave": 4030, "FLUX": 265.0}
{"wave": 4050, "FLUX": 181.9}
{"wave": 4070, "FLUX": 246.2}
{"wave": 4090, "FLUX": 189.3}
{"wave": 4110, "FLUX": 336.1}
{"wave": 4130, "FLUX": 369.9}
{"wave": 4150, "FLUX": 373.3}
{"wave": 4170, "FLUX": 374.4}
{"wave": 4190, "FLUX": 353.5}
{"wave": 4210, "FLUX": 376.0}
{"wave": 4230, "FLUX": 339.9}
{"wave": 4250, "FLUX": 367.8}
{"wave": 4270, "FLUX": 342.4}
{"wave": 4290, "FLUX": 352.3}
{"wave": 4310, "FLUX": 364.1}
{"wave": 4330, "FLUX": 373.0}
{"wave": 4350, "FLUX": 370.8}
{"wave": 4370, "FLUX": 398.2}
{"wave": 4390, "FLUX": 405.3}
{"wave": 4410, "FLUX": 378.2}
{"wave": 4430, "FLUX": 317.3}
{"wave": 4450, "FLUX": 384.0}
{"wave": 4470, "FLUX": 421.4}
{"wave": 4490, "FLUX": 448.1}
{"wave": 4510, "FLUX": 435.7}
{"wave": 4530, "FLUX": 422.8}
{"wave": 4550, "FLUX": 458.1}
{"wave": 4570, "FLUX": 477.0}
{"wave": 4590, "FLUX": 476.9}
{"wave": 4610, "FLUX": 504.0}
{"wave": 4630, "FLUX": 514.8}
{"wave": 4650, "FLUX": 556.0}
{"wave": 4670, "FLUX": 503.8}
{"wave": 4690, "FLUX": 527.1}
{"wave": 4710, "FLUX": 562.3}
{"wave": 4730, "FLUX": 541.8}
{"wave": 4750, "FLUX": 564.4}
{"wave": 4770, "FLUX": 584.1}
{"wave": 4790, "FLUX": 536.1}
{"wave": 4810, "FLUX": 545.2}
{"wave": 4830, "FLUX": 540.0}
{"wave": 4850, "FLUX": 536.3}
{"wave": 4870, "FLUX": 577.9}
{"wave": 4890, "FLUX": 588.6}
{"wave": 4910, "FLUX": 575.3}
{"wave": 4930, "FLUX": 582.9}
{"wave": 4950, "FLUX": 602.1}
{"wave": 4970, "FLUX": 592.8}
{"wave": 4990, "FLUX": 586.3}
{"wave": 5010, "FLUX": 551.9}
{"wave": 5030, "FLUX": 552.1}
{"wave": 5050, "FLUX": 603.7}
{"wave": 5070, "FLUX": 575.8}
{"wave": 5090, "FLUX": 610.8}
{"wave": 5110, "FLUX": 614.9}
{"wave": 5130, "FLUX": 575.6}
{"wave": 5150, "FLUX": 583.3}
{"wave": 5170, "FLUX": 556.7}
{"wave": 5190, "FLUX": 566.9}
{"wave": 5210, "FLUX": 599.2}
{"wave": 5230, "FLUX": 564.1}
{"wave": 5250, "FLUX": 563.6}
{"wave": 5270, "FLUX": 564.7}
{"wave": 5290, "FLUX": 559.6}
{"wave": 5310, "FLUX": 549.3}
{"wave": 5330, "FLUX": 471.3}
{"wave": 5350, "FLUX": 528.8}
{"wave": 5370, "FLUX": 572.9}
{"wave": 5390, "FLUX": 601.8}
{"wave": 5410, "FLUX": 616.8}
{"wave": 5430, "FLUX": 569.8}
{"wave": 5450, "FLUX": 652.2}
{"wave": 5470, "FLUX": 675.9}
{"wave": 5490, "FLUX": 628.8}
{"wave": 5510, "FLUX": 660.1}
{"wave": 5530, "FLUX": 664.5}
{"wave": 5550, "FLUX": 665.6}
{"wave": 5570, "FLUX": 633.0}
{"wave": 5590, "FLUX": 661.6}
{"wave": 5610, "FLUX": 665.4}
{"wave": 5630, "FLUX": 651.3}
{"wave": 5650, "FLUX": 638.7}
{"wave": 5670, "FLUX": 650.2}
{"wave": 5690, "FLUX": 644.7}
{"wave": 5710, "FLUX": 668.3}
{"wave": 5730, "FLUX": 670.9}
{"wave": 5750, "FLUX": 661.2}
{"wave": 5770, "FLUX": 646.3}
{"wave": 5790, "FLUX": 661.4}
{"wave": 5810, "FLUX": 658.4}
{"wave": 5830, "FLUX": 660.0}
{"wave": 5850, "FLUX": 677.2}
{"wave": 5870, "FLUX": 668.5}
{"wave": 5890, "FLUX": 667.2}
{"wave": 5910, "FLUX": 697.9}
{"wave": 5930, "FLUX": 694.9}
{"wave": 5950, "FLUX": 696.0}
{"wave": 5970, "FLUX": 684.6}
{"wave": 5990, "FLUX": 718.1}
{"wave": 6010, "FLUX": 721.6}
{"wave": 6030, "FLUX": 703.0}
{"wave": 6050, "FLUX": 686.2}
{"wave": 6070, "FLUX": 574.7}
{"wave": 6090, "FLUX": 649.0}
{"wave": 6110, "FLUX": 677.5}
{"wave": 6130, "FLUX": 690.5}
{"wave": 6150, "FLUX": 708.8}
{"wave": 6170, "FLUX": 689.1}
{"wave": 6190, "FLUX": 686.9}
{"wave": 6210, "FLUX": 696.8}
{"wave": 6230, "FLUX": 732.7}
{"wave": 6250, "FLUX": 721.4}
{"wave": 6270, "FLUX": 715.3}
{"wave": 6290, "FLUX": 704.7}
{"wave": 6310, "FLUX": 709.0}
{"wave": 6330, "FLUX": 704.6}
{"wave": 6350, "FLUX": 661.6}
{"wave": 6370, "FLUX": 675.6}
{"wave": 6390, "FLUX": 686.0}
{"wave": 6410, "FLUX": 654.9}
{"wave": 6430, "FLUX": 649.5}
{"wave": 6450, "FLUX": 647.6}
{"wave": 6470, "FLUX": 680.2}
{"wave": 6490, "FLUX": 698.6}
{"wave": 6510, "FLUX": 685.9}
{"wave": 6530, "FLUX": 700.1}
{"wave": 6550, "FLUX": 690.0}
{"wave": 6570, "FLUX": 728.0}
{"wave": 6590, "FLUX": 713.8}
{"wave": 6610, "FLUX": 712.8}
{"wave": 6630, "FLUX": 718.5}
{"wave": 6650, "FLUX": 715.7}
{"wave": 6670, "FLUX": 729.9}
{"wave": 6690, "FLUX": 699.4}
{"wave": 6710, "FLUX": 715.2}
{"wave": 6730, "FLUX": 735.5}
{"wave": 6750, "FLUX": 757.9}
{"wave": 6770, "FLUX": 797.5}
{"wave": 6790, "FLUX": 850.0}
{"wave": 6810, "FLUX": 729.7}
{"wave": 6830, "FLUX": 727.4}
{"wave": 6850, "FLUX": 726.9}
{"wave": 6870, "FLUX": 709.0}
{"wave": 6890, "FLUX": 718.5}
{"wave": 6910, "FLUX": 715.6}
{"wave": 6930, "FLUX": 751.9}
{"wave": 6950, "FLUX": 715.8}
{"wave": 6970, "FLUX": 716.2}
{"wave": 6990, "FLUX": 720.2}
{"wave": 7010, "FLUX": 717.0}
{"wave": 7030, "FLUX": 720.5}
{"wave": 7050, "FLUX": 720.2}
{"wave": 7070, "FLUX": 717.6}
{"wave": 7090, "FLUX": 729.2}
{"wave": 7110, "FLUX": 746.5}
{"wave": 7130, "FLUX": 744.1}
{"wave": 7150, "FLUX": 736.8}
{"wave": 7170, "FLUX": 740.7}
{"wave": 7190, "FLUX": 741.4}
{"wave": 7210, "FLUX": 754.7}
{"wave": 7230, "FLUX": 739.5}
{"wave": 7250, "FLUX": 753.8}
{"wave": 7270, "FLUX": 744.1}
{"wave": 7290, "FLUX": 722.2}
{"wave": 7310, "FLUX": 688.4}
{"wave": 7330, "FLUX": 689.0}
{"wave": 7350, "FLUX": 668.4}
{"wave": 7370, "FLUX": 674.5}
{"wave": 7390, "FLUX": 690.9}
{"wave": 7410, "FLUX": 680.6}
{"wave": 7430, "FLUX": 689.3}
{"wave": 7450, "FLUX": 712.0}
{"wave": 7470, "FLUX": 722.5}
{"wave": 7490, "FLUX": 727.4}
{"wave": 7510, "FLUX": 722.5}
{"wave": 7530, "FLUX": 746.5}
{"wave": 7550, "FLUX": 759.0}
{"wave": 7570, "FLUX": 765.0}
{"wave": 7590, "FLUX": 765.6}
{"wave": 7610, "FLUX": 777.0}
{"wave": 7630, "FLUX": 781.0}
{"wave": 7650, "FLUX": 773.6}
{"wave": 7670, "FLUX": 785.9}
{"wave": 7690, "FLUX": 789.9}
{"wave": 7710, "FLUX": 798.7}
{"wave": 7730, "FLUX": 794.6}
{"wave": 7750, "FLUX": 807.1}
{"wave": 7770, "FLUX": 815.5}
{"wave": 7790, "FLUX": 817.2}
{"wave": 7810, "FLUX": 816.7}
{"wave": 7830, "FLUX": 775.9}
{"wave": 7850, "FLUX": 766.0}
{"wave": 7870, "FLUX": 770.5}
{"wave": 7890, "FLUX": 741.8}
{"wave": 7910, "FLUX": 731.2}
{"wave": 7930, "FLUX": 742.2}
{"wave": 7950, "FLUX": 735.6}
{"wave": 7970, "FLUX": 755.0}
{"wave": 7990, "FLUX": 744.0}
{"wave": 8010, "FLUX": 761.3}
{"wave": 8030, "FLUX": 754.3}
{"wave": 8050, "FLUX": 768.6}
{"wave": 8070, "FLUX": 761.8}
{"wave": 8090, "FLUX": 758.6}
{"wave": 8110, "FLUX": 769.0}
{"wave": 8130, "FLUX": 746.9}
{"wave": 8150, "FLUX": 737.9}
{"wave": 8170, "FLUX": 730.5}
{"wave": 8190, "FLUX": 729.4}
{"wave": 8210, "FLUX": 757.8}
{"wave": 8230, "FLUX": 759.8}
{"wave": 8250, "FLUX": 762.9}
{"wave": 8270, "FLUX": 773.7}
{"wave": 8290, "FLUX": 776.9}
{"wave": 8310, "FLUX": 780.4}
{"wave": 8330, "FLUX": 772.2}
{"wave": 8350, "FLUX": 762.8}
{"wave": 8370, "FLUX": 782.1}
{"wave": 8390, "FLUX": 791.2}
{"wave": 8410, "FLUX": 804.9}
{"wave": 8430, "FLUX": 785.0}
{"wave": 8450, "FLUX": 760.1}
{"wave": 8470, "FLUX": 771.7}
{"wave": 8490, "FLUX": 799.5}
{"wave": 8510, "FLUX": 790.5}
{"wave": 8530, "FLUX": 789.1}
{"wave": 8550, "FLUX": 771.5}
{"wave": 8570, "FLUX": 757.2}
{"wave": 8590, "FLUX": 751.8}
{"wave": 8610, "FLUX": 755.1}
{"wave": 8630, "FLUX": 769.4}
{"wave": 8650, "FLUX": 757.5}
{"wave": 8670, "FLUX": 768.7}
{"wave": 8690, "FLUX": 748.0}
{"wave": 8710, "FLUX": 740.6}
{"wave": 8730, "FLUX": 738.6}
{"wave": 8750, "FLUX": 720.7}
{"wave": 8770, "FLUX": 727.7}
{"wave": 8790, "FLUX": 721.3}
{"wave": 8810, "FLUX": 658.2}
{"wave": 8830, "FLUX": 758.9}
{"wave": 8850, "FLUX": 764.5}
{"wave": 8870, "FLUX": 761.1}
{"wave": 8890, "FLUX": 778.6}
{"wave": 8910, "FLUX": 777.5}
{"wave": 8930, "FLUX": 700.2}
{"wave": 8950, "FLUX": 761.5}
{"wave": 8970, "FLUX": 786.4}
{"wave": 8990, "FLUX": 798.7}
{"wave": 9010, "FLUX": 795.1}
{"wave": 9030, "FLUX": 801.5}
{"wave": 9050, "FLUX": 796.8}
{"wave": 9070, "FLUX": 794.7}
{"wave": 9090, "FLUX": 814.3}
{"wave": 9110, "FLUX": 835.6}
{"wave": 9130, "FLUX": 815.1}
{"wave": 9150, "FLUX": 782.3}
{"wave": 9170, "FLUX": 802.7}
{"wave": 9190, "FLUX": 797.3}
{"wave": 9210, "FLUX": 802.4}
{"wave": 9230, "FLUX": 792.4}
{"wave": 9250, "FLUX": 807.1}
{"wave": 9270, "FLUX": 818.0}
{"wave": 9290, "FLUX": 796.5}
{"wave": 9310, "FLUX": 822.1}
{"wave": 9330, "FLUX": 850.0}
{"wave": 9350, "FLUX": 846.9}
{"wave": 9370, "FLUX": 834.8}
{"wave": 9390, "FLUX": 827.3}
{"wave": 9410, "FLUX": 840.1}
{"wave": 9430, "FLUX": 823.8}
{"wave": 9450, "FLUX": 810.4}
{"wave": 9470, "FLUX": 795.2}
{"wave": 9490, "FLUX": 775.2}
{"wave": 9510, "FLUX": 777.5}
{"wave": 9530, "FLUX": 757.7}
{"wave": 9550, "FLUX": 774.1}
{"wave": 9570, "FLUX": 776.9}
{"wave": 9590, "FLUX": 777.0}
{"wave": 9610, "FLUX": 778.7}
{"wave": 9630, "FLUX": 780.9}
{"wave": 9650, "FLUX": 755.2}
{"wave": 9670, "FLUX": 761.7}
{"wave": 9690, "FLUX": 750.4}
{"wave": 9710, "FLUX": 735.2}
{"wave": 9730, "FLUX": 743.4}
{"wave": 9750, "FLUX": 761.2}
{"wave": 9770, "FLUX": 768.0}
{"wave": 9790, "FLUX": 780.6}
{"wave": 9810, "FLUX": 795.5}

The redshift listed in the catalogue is 0.030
